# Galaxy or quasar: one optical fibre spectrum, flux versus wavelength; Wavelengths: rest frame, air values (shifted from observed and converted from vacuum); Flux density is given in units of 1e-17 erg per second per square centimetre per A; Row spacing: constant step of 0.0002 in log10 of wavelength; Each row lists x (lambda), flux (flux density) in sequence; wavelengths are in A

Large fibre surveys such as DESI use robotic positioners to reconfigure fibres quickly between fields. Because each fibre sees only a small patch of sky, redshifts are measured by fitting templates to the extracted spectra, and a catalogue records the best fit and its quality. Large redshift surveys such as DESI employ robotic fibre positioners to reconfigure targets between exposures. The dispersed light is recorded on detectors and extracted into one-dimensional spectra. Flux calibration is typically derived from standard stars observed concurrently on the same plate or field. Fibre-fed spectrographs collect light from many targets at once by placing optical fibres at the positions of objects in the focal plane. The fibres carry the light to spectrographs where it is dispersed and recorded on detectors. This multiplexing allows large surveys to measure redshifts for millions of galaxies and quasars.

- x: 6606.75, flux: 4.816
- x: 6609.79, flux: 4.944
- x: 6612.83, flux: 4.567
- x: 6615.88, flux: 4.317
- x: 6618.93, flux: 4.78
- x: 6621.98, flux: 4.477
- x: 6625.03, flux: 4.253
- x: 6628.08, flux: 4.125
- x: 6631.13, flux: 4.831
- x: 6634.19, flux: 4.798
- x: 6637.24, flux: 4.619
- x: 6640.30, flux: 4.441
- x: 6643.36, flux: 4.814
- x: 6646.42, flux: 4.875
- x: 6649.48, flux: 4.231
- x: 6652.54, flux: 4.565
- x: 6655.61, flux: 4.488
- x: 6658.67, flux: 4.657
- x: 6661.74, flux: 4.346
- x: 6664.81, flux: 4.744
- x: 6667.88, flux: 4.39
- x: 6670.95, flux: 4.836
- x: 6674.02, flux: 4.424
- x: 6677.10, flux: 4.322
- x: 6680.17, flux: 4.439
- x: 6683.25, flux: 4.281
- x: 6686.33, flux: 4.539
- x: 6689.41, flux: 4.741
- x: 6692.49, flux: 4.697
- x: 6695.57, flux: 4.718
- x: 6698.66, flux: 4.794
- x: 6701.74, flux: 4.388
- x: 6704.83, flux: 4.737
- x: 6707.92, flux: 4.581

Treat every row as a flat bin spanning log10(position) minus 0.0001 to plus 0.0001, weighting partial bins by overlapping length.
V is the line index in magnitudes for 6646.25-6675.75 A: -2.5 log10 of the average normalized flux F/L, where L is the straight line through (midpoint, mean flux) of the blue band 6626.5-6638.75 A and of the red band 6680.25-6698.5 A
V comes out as 0.01 mag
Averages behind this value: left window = 4.59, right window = 4.6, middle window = 4.54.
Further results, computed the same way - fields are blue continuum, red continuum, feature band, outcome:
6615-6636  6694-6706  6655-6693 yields 0.02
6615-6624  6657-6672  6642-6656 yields -0.01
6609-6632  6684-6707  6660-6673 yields 0.00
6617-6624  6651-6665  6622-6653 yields 0.00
